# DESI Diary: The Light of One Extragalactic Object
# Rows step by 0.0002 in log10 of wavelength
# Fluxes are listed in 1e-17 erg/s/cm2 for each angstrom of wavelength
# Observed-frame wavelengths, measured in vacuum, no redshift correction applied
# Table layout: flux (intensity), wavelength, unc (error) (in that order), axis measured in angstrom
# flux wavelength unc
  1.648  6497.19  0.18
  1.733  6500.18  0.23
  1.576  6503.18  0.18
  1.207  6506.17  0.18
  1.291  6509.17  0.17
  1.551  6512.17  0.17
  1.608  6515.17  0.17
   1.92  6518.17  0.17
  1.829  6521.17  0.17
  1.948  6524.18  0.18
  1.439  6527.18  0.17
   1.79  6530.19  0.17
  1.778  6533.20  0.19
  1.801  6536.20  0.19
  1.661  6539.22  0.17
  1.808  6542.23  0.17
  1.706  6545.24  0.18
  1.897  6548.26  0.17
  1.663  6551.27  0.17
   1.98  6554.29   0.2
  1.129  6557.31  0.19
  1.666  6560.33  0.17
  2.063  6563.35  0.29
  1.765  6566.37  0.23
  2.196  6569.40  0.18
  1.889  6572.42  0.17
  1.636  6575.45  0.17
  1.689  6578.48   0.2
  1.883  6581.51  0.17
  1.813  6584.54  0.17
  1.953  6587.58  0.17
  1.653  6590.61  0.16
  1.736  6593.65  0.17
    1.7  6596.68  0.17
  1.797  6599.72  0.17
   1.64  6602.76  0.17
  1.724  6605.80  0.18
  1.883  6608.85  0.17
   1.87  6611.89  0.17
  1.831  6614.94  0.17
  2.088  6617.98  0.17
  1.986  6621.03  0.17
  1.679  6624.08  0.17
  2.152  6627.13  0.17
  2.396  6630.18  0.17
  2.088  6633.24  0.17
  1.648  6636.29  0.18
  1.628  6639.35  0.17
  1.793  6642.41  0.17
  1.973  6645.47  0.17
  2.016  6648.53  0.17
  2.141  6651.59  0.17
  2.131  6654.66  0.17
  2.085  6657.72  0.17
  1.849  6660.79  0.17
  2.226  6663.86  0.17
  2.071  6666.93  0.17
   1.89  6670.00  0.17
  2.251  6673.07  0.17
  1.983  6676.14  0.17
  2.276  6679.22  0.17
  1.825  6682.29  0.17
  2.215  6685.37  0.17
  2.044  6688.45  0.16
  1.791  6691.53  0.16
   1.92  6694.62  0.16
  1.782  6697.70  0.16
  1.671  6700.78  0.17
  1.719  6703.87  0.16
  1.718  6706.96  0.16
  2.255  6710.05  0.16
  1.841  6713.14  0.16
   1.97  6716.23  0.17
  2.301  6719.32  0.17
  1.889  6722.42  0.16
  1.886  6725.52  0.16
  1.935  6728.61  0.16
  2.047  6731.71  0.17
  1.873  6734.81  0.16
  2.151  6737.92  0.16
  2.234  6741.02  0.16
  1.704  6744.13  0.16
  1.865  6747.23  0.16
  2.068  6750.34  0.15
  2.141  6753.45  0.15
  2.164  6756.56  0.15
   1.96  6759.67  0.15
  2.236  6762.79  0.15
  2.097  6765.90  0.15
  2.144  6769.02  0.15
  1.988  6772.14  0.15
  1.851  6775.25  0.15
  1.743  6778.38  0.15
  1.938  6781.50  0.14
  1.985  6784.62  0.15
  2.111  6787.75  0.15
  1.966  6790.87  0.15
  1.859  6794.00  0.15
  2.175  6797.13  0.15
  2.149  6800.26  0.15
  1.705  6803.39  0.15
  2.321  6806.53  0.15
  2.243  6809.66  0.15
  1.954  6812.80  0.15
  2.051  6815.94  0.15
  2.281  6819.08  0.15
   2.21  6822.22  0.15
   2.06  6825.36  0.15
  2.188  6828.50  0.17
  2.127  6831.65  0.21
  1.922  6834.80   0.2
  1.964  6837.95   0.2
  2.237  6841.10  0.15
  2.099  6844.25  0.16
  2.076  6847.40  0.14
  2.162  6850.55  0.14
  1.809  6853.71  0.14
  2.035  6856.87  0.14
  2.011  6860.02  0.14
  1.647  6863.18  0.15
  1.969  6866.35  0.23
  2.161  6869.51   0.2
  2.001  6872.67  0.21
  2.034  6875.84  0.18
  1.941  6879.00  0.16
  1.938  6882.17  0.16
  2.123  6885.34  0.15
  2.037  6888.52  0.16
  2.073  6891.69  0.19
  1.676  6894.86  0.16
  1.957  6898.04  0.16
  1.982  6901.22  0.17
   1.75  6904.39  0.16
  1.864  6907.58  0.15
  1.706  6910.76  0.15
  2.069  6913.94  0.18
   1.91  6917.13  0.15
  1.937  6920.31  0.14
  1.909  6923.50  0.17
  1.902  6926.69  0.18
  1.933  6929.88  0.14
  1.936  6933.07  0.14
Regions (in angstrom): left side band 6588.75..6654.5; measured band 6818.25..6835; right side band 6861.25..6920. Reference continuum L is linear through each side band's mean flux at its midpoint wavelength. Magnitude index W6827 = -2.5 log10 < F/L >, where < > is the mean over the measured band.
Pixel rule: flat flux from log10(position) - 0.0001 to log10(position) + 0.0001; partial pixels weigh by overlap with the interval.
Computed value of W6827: -0.12 mag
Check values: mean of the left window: 1.88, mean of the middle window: 2.14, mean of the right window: 1.94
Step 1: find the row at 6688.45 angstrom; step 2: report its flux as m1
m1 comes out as 2.044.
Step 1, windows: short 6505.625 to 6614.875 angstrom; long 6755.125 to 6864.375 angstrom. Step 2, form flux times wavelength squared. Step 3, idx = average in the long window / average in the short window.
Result 1.3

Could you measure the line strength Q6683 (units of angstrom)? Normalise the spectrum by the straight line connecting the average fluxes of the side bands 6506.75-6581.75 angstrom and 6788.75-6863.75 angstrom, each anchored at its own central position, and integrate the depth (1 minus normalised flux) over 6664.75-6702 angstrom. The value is -1.8 angstrom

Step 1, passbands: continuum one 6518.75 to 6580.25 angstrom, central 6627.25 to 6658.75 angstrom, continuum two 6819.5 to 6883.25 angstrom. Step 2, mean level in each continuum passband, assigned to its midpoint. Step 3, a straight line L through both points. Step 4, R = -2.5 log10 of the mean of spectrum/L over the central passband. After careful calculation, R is -0.08 mag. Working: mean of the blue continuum 1.77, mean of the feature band 2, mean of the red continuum 2.03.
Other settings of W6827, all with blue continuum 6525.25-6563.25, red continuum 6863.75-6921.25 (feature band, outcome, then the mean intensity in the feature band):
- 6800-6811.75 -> -0.11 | 2.09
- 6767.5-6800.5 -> -0.06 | 1.99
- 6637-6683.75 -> -0.12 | 2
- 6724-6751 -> -0.07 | 1.97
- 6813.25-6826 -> -0.13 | 2.14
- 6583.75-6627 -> -0.04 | 1.82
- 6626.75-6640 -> -0.13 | 1.99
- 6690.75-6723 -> -0.05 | 1.9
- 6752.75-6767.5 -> -0.14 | 2.12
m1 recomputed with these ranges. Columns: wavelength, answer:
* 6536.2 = 1.801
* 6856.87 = 2.035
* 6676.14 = 1.983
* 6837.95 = 1.964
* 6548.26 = 1.897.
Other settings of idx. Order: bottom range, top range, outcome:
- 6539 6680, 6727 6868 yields 1.14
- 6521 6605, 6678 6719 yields 1.14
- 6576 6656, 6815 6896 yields 1.16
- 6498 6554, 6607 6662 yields 1.20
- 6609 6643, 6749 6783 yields 1.10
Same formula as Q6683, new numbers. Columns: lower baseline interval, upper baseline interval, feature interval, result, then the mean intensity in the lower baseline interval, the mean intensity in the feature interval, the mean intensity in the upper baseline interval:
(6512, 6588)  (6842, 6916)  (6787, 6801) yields -0.9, 1.77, 2.04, 1.96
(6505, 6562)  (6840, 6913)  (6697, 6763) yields -4.6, 1.67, 1.97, 1.97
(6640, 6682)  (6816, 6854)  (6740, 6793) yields 1.8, 2.04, 2.01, 2.1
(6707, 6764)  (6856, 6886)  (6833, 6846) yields -0.4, 2.02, 2.06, 1.98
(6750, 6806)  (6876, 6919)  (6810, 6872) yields -2.6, 2.02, 2.05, 1.93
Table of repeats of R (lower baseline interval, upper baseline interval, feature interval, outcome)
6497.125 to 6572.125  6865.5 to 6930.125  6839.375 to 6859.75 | -0.08 mag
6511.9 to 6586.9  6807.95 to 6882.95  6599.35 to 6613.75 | 0.03 mag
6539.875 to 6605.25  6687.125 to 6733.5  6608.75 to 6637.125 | -0.09 mag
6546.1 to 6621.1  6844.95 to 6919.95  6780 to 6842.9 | -0.08 mag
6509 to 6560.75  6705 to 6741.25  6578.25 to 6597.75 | 0.00 mag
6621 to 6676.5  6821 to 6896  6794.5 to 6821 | -0.04 mag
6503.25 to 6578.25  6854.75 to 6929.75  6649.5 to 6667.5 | -0.16 mag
